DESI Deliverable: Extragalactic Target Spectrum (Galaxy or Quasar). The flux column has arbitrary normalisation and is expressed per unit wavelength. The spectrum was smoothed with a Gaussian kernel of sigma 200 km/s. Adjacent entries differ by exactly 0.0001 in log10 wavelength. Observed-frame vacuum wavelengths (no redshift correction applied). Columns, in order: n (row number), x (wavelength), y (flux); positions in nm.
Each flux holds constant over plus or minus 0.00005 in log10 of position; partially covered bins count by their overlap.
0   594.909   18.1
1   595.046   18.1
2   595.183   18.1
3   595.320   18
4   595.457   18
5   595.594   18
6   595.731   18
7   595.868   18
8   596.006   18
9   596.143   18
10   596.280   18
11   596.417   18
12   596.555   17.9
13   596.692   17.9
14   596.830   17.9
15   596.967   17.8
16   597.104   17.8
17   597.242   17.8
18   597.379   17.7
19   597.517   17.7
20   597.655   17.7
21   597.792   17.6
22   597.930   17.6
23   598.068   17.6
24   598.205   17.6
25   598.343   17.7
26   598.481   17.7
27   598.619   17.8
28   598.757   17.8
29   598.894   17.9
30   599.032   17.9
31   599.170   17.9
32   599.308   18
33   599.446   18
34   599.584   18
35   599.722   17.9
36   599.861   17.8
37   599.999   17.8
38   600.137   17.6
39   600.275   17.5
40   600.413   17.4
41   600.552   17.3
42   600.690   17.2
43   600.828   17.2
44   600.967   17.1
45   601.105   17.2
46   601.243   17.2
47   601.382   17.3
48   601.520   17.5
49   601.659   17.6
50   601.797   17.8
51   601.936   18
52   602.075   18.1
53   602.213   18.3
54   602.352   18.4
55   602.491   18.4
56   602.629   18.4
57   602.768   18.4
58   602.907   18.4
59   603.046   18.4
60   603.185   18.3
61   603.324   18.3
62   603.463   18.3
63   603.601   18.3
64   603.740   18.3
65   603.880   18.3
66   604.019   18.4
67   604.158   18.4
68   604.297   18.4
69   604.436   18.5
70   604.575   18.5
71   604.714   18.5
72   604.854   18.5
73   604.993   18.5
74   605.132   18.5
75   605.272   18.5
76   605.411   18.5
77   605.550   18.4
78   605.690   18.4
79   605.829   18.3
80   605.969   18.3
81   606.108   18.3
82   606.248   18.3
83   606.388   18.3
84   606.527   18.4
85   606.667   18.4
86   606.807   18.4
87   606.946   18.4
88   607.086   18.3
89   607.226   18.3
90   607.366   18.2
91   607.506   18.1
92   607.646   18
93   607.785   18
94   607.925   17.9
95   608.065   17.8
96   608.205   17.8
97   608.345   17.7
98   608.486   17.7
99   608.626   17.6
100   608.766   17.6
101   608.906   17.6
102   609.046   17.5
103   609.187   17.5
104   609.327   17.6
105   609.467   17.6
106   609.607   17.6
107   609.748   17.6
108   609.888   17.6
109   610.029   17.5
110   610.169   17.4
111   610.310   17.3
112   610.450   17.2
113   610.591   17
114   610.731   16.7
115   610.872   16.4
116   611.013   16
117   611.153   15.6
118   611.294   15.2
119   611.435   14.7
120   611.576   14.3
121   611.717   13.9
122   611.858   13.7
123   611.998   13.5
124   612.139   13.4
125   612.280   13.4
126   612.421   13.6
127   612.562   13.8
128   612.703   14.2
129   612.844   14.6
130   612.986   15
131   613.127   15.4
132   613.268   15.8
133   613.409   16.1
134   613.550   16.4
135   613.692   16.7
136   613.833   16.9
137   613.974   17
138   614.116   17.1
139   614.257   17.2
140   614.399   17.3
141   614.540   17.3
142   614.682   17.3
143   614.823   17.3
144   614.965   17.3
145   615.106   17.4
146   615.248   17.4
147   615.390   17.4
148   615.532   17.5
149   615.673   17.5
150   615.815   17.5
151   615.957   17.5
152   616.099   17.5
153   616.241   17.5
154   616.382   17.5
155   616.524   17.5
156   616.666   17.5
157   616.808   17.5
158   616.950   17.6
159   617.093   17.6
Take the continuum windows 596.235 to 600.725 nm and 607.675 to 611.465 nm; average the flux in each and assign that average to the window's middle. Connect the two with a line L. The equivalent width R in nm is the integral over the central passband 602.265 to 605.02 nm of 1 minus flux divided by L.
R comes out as -0.14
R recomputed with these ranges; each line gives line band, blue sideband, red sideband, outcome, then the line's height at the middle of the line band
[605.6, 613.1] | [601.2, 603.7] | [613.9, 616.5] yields 0.380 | 17.7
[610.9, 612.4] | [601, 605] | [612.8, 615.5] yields 0.232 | 17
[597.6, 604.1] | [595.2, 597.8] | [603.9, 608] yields 0.089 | 18.1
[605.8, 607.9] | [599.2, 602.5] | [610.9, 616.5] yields -0.167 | 16.9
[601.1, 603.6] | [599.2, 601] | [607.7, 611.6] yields -0.079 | 17.5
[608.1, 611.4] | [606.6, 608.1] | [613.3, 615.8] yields 0.122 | 17.8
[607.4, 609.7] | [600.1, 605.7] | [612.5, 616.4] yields -0.045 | 17.4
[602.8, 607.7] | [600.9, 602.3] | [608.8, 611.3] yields -0.270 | 17.4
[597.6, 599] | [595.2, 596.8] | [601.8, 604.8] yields 0.030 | 18.1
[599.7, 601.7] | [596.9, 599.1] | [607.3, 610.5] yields 0.033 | 17.7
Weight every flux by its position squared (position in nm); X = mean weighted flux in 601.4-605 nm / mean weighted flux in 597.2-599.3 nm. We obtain 1.05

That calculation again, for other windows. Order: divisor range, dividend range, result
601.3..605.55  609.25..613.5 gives 0.88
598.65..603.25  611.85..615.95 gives 0.94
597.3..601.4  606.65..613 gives 0.97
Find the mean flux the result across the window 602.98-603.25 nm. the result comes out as 18.3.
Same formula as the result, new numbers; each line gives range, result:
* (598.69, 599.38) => 17.9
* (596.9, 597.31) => 17.8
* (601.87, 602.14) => 18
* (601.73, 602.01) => 17.9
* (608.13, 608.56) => 17.7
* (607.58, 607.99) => 18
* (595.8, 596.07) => 17.9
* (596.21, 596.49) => 18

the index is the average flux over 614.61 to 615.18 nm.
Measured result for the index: 17.3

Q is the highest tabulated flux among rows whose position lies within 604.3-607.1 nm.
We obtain 18.5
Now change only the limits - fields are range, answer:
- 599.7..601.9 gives 17.9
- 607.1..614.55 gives 18.3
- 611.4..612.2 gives 14.7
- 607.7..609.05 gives 18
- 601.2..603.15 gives 18.4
